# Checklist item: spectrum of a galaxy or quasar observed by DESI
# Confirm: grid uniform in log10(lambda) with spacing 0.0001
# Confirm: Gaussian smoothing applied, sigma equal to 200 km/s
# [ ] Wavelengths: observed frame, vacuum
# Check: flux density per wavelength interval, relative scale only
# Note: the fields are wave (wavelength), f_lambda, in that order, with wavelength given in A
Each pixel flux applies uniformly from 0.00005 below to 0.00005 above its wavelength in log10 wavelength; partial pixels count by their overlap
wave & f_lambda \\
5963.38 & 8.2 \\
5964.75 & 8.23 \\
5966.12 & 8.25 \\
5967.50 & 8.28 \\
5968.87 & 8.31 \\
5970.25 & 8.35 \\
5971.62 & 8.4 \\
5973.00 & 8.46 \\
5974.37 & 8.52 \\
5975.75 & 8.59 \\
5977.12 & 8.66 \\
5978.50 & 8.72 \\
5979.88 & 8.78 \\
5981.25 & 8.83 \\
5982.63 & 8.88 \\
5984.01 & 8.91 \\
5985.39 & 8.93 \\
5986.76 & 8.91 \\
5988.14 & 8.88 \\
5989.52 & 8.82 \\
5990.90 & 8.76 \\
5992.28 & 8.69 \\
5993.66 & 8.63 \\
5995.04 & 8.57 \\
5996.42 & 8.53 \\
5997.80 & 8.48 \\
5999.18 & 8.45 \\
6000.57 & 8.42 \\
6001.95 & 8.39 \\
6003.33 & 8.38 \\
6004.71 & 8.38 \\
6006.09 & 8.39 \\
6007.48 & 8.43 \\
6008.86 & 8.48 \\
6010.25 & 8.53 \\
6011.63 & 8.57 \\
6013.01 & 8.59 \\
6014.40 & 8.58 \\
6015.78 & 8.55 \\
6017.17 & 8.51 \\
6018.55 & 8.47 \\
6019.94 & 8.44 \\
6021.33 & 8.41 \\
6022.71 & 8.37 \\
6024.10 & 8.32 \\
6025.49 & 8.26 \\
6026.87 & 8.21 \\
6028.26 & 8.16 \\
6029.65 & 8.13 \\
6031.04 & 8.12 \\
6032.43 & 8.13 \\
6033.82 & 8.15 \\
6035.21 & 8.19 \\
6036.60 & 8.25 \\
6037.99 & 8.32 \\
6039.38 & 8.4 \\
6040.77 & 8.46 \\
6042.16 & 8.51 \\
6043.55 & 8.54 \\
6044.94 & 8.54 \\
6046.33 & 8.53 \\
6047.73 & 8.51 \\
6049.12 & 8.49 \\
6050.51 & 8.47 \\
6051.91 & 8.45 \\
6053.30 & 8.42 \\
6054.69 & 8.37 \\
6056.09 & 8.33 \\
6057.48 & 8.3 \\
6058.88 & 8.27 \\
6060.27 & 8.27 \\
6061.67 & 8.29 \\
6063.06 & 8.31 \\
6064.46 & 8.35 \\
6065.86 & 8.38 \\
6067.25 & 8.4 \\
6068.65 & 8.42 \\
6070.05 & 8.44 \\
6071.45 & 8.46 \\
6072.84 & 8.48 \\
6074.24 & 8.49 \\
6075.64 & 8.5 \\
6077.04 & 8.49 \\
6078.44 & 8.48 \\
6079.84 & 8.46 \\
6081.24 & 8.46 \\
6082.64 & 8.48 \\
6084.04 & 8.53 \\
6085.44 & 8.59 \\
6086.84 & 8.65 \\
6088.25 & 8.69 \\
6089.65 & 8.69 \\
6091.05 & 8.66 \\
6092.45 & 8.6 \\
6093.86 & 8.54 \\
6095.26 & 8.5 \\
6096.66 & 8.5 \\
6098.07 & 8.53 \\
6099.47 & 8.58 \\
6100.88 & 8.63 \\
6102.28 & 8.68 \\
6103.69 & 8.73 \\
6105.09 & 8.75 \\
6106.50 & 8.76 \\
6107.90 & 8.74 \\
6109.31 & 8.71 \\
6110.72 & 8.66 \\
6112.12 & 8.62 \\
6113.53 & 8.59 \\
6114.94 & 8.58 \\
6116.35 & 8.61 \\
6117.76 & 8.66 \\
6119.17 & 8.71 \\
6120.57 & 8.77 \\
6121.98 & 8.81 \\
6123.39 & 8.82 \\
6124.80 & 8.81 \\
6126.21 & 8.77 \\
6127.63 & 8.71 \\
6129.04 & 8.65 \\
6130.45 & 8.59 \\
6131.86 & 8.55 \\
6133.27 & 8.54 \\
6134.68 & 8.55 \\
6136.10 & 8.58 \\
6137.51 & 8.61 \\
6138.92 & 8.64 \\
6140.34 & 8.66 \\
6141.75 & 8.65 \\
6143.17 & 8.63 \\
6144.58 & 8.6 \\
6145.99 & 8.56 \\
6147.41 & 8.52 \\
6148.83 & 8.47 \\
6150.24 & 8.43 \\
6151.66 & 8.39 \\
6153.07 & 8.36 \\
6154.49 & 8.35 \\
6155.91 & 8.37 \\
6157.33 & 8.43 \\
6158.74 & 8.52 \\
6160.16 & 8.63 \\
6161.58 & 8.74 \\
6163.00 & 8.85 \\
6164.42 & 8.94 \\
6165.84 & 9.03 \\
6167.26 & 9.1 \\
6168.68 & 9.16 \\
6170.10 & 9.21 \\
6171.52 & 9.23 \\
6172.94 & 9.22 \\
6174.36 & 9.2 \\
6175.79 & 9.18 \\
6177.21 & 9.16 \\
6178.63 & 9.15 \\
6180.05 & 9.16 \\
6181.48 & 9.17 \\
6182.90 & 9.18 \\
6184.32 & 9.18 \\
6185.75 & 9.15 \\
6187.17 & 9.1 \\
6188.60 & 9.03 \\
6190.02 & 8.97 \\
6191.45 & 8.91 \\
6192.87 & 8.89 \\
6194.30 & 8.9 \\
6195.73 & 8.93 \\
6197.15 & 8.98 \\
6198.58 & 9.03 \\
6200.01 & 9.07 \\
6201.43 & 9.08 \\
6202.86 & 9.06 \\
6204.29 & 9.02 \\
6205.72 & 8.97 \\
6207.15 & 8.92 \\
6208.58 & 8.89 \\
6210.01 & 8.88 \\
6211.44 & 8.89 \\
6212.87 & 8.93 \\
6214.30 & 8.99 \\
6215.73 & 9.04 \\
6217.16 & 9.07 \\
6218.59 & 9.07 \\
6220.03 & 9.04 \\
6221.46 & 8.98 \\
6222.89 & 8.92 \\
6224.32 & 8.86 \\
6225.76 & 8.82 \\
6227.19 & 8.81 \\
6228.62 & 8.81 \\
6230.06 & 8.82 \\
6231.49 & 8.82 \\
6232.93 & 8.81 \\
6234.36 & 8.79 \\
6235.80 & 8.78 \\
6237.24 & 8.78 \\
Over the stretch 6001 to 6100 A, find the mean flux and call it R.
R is 8.43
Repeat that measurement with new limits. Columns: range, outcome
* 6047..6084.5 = 8.42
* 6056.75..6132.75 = 8.57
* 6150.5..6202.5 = 8.94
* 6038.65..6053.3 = 8.49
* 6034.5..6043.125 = 8.36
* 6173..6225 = 9.03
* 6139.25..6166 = 8.58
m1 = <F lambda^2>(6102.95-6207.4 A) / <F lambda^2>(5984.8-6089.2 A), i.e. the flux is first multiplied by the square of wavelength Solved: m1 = 1.08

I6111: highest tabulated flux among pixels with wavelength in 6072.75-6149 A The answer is 8.82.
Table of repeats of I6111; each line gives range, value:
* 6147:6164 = 8.85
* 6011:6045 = 8.59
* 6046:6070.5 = 8.53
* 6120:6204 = 9.23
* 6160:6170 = 9.16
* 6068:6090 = 8.69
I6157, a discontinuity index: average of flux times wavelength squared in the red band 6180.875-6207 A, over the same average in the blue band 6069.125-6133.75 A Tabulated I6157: 1.08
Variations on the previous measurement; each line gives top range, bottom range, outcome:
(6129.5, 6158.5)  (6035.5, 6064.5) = 1.05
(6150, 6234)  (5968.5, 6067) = 1.12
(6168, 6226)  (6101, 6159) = 1.07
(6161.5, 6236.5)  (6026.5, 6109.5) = 1.11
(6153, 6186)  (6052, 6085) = 1.10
